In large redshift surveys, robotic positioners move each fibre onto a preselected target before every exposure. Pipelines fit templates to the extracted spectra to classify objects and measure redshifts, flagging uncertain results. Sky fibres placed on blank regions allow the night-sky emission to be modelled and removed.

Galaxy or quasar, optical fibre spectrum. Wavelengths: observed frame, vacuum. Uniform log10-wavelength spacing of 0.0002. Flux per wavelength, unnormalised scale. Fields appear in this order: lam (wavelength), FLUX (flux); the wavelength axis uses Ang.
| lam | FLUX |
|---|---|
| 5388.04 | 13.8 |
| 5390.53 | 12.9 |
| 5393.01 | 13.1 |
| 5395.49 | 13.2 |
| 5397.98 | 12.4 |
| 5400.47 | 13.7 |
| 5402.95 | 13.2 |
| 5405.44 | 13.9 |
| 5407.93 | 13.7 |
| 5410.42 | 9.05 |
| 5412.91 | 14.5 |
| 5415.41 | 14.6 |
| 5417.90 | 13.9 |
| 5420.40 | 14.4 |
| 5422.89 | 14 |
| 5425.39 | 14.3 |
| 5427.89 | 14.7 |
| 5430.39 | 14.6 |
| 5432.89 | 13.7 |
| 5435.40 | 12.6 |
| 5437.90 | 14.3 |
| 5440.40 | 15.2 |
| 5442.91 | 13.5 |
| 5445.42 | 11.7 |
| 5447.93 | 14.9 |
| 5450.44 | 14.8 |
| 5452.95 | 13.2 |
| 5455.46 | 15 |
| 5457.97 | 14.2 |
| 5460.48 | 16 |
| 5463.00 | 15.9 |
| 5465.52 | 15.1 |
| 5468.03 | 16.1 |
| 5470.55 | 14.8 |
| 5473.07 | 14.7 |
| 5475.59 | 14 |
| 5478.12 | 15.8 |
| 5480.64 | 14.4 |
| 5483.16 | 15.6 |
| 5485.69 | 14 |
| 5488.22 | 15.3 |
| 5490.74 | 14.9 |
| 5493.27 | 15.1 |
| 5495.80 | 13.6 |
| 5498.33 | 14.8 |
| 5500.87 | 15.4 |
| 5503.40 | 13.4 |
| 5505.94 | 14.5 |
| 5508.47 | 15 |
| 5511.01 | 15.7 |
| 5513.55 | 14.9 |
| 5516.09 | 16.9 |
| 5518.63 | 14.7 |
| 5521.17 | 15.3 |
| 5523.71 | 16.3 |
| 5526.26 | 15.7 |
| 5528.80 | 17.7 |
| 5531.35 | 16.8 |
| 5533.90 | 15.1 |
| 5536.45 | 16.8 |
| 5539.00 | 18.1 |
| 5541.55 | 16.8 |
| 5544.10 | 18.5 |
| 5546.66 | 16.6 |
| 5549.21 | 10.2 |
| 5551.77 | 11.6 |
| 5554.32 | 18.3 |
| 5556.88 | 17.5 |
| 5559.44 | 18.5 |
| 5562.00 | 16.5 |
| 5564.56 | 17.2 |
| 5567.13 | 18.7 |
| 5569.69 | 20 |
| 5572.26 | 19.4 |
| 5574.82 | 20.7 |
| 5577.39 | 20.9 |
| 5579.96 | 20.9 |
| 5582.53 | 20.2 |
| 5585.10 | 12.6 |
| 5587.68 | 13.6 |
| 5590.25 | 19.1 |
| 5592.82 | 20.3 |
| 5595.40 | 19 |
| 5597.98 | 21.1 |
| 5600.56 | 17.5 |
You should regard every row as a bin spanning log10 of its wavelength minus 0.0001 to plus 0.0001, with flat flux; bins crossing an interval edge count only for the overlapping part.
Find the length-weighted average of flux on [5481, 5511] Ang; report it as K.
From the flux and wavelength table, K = 14.7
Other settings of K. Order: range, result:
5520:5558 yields 16.1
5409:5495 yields 14.4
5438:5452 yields 14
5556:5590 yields 18.2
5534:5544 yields 17.1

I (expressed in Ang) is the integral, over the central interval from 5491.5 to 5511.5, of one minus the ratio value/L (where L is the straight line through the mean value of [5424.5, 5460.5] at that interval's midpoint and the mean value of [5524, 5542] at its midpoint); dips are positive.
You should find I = 1.4 Ang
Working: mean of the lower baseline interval 14.1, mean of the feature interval 14.7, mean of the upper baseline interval 16.7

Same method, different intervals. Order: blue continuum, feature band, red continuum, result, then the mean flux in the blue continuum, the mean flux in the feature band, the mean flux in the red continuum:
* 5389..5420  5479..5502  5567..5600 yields 1.7 Ang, 13.2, 14.8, 18.9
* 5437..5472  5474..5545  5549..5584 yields 3.6 Ang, 14.6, 15.5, 18.1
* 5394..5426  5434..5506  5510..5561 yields 0.6 Ang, 13.4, 14.6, 16.1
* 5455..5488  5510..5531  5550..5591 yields 0.6 Ang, 15.1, 15.9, 17.7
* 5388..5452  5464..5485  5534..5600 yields 0.1 Ang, 13.6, 15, 17.7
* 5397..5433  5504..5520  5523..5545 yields 1.0 Ang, 13.7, 15.2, 16.9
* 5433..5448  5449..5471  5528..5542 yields -1.1 Ang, 13.6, 15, 16.9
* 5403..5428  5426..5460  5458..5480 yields 0.9 Ang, 13.6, 14.1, 15.2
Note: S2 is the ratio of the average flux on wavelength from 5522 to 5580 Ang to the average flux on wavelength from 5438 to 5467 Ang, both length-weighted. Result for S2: 1.19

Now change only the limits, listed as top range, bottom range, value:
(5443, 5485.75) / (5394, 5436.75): 1.08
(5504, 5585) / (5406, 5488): 1.18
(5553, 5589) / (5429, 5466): 1.27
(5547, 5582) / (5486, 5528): 1.18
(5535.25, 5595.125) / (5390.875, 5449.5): 1.29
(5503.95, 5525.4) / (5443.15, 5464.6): 1.06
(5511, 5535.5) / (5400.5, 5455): 1.16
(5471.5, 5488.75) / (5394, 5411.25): 1.15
